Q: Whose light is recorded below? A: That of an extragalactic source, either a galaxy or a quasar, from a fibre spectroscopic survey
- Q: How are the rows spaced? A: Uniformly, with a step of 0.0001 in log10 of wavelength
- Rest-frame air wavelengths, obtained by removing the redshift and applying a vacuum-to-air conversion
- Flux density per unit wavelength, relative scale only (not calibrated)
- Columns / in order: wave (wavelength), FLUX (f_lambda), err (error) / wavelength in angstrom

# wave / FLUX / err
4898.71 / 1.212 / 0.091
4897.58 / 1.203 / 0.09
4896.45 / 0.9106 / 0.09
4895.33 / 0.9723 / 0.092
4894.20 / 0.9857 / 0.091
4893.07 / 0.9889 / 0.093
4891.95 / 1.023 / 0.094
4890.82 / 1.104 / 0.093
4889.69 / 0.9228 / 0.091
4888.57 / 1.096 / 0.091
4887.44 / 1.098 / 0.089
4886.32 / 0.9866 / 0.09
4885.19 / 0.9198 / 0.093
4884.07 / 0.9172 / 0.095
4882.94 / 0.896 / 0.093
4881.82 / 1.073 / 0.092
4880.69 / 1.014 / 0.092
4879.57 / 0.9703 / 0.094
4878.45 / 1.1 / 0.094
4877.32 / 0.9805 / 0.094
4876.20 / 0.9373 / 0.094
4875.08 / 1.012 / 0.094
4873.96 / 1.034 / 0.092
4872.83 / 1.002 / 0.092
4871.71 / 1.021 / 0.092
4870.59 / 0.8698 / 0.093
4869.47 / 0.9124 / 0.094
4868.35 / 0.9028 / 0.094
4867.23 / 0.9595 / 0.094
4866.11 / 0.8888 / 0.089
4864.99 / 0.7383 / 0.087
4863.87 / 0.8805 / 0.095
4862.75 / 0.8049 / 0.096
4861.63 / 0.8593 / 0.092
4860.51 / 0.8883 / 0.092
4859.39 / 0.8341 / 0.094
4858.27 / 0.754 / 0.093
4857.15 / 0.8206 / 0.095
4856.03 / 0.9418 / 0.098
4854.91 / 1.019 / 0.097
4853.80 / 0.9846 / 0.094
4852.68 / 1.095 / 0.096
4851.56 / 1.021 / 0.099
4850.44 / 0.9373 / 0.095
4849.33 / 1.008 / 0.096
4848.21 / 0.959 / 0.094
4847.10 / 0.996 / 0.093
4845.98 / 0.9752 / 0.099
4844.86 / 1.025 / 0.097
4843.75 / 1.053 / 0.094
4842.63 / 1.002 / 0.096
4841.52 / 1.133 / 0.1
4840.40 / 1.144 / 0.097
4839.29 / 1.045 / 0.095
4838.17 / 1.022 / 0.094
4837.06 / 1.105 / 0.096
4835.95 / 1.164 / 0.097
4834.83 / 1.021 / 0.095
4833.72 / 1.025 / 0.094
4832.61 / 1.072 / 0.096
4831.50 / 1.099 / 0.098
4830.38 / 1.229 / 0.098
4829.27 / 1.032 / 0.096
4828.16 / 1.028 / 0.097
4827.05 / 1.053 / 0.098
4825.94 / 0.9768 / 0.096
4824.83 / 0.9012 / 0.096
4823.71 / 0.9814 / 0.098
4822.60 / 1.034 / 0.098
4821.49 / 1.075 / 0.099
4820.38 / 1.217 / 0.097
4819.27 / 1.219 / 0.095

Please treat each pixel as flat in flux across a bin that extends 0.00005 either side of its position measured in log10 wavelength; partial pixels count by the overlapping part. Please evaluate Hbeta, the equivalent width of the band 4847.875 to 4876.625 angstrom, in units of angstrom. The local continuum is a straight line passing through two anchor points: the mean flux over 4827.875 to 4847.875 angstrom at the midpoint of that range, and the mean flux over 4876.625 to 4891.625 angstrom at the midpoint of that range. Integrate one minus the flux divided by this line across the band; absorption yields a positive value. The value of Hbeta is 2.98 angstrom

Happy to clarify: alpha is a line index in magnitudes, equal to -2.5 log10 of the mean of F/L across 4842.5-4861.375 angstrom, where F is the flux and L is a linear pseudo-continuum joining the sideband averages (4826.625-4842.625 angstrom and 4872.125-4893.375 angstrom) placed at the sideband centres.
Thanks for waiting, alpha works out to 0.11 mag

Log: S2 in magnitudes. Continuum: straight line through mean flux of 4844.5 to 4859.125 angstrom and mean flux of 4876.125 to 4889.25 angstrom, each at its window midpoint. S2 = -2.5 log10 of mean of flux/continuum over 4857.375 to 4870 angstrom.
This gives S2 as 0.14 mag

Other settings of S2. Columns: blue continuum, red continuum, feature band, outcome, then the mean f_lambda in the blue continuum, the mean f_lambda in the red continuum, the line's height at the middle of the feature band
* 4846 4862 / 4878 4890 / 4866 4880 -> 0.008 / 0.939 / 1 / 0.978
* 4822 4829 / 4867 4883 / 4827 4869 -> 0.005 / 0.997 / 0.982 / 0.991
